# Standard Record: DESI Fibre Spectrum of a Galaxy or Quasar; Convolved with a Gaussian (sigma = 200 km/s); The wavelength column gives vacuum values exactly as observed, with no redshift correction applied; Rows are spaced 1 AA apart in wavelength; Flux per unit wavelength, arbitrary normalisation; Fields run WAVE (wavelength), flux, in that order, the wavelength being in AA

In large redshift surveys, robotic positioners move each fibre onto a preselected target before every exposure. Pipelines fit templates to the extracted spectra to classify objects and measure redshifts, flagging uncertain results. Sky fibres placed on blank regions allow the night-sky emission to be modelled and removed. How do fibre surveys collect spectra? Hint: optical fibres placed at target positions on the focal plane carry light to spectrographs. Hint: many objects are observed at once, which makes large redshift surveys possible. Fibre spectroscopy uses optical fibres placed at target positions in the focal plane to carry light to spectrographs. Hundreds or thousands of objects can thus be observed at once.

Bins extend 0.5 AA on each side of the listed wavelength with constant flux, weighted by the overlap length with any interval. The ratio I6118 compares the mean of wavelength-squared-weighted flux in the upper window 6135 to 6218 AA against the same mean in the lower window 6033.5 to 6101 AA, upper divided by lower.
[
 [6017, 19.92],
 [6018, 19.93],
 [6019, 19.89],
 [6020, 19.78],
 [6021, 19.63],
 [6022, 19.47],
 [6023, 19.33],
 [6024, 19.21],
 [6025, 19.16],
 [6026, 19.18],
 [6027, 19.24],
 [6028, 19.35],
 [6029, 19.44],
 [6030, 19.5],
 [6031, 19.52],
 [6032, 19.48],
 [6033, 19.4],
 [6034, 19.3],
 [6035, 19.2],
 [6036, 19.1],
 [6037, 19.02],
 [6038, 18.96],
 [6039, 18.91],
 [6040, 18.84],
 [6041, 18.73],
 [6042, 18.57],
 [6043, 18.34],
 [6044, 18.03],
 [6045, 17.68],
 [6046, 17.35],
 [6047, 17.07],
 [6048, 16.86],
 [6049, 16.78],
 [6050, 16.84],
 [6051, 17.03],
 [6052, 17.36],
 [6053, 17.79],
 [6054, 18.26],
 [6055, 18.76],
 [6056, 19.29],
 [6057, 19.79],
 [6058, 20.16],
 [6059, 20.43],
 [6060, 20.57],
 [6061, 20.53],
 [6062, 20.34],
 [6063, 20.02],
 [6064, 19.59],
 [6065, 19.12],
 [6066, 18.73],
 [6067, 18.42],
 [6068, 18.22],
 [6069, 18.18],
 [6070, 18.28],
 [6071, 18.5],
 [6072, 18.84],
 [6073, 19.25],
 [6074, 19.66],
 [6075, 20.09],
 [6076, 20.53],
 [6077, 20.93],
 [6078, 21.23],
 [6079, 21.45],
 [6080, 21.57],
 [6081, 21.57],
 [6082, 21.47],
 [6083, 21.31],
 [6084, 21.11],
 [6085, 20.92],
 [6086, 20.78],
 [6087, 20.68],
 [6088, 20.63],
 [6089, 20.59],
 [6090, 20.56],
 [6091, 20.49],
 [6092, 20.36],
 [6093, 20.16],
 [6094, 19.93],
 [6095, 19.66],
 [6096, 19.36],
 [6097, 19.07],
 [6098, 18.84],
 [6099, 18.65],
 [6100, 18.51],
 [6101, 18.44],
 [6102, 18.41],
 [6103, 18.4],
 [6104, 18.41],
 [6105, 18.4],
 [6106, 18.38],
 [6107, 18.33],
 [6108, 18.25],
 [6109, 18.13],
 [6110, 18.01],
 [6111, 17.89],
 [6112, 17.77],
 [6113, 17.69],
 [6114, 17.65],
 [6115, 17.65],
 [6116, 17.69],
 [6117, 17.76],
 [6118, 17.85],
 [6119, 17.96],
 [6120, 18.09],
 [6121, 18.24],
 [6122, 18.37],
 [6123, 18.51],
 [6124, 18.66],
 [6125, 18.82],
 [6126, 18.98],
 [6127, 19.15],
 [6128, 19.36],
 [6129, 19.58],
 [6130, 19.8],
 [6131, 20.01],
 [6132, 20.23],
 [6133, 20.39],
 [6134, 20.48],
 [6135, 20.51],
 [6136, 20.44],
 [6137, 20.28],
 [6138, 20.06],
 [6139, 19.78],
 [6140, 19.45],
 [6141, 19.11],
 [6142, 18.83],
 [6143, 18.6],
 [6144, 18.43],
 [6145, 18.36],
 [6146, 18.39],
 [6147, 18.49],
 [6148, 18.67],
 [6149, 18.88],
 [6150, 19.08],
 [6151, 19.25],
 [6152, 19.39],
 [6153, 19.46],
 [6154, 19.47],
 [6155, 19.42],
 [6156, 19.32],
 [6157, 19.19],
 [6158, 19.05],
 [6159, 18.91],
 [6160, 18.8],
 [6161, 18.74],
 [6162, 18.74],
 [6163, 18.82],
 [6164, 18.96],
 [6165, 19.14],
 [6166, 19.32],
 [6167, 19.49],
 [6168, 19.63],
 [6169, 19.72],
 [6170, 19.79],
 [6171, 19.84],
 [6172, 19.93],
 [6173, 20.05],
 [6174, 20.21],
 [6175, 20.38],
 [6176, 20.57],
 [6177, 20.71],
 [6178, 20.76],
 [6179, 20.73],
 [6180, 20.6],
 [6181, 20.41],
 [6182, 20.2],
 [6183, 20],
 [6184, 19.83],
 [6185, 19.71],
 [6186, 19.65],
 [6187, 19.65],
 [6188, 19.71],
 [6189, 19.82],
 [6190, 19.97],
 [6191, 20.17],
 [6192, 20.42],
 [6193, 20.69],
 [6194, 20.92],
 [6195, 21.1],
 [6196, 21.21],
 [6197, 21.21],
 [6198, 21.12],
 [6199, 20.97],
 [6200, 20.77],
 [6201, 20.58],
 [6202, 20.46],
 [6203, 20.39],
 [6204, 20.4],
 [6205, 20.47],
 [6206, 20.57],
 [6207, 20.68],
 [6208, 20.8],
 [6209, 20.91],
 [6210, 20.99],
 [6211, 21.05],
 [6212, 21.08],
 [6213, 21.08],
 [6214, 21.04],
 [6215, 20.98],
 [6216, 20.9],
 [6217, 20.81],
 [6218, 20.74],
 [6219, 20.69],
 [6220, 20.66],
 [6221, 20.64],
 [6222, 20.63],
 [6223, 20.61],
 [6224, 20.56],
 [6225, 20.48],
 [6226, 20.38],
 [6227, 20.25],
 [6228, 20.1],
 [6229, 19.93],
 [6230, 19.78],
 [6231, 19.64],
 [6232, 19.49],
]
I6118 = 1.07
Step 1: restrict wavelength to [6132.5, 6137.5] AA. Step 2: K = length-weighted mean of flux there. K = 20.4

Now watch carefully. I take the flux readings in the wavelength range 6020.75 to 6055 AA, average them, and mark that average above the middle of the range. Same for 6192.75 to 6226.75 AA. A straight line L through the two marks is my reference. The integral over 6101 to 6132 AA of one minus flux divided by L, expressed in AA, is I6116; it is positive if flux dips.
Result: 1.8 AA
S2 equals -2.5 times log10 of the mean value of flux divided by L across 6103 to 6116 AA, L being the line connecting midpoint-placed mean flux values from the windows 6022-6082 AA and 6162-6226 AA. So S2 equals 0.091 mag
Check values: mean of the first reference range 19.1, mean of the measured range 18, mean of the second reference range 20.4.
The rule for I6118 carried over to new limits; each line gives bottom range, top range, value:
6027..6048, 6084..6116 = 1.04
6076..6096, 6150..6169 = 0.95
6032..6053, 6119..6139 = 1.10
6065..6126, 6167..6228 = 1.10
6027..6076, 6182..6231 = 1.15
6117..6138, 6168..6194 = 1.06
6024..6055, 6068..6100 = 1.10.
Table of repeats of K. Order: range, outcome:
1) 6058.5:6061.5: 20.5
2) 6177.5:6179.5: 20.7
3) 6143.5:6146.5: 18.4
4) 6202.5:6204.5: 20.4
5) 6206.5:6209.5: 20.8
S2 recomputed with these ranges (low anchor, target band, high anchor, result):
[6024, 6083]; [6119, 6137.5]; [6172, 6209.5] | 0.03 mag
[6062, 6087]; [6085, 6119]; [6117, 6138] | 0.04 mag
